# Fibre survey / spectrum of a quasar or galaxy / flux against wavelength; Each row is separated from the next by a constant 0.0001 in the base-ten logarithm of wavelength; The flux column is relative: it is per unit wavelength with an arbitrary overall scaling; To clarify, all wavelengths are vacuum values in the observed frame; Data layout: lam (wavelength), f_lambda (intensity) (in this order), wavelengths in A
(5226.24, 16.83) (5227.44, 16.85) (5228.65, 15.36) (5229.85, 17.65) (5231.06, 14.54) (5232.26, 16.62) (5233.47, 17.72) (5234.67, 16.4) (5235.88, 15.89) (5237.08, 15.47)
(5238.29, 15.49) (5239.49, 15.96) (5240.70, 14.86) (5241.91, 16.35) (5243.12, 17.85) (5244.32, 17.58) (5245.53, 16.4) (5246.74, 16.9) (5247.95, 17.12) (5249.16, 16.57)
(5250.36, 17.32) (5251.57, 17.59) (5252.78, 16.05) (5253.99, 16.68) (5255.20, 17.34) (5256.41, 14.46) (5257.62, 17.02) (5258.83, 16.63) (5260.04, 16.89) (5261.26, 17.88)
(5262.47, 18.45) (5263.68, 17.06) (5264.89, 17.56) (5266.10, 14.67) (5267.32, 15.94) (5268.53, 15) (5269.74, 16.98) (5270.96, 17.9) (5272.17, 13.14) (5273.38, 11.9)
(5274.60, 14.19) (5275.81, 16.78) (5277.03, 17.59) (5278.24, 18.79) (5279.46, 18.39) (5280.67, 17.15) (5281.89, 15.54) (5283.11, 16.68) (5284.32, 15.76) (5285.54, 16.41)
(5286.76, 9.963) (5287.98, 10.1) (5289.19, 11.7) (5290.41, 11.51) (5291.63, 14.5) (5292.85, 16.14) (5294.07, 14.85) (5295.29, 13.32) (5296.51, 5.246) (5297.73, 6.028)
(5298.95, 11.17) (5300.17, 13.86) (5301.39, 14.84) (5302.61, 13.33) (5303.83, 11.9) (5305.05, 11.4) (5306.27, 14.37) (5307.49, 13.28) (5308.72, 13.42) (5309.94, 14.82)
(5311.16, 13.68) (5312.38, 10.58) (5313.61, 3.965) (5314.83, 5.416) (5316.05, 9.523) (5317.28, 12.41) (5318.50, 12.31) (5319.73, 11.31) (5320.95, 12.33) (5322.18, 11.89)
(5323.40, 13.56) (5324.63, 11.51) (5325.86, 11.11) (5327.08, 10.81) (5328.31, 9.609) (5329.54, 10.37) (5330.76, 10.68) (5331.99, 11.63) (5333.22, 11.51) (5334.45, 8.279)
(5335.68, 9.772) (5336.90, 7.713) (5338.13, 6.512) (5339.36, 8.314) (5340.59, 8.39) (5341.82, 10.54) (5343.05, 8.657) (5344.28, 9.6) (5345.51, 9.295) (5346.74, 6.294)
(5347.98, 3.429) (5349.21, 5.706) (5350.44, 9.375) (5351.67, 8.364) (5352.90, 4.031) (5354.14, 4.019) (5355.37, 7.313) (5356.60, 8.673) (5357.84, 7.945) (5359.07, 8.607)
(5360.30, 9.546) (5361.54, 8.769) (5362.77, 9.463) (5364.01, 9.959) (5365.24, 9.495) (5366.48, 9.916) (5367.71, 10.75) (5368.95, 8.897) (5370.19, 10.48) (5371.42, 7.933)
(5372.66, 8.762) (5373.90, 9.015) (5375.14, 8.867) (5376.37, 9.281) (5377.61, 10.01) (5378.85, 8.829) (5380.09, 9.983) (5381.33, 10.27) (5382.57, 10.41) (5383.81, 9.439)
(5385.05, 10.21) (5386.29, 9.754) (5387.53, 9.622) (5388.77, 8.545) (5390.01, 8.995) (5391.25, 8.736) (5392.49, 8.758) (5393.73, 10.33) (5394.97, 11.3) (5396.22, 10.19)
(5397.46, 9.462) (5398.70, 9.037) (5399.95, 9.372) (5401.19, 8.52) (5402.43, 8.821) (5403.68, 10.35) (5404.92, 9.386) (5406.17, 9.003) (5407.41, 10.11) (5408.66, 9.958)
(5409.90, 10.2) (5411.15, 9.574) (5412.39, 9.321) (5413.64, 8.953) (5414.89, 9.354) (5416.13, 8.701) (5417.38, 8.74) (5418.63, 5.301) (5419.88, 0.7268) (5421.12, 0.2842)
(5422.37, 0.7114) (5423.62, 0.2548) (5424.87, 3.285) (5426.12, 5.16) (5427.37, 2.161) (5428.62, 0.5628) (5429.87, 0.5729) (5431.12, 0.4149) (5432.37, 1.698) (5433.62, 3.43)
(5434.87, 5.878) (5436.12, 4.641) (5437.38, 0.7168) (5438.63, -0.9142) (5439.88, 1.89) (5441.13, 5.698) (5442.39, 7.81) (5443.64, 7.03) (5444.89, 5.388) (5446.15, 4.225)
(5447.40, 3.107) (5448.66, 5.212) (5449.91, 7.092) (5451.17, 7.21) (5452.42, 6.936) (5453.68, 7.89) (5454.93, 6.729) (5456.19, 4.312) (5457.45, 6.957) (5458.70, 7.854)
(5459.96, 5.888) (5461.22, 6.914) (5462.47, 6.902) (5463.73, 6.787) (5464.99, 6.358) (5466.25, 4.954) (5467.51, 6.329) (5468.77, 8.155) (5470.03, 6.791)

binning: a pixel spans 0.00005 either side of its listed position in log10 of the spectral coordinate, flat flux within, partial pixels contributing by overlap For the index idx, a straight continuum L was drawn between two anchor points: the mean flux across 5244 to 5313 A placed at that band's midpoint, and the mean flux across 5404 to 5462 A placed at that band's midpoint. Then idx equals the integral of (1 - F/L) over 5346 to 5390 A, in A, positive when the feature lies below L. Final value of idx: 2.7 A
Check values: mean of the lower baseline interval 14.9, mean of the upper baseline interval 5.38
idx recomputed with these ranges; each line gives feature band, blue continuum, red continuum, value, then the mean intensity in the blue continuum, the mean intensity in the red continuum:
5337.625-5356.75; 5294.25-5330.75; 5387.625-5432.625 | 4.7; 11.3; 6.93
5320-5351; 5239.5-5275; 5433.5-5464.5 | 6.4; 16.4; 5.46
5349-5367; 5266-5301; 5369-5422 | 4.2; 14.2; 8.88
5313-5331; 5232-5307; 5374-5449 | 2.4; 15.2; 6.8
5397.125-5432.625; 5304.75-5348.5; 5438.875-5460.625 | 5.1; 10.2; 5.84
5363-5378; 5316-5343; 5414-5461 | -2.3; 10.4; 4.45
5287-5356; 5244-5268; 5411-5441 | 9.2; 16.8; 3.75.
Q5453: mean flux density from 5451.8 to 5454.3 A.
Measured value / 7.4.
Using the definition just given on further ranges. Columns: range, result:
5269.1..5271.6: 17.3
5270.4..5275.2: 14.3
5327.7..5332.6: 10.6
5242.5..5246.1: 17.3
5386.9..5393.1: 8.94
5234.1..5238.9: 15.8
